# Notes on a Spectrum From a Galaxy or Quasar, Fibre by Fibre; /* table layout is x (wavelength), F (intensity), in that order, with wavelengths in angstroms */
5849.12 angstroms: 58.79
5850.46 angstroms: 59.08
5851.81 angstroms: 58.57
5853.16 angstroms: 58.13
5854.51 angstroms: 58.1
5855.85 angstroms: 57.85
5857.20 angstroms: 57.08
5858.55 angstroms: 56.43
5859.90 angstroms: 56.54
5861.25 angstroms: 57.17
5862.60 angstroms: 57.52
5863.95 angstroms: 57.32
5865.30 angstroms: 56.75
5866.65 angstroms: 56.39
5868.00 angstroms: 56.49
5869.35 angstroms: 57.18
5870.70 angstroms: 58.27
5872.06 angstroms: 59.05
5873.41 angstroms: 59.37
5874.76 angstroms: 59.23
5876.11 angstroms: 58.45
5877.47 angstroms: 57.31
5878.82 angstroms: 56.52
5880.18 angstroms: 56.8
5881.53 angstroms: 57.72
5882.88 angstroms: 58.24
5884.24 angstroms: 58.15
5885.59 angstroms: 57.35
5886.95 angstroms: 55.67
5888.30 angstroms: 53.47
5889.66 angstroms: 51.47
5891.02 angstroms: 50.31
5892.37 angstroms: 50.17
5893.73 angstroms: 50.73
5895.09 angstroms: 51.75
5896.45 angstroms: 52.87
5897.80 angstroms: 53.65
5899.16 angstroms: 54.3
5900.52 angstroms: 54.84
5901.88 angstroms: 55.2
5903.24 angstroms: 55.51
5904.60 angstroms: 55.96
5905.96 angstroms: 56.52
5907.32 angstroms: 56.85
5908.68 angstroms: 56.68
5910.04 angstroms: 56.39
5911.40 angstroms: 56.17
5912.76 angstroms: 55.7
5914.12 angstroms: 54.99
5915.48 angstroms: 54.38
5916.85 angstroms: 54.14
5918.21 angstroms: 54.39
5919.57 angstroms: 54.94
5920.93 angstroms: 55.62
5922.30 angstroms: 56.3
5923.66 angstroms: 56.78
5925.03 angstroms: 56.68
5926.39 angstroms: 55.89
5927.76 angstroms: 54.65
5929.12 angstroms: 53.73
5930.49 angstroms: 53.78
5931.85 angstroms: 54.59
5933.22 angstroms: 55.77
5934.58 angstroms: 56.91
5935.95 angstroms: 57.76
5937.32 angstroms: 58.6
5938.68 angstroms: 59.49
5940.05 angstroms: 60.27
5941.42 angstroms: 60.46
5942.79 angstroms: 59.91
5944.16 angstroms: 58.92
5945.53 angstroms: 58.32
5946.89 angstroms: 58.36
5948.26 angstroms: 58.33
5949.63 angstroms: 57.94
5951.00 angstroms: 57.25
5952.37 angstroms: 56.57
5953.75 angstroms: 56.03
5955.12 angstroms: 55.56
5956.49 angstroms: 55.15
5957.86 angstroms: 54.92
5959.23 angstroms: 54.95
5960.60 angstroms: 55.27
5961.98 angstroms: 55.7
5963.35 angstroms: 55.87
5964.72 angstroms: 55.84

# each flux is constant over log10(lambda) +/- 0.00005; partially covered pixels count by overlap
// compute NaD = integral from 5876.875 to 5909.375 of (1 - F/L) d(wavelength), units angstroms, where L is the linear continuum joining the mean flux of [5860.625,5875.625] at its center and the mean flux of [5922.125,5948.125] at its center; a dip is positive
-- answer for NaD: 1.50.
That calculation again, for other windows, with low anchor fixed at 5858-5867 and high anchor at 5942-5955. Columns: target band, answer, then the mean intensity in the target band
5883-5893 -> 0.54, 54.1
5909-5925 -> 0.55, 55.5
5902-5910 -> 0.16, 56.2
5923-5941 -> 0.34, 56.6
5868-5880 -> -0.21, 58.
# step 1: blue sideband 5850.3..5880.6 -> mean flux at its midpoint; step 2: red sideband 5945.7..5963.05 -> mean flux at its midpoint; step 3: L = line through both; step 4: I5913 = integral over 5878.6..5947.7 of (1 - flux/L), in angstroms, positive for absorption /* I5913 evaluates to 1.4 angstroms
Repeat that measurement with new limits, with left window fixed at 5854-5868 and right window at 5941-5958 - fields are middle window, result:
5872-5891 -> 0.15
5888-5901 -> 1.13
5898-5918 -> 0.65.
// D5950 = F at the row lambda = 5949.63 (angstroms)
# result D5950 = 57.94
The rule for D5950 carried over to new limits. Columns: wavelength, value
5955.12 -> 55.56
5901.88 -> 55.2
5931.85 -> 54.59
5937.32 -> 58.6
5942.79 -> 59.91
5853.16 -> 58.13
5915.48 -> 54.38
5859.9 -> 56.54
